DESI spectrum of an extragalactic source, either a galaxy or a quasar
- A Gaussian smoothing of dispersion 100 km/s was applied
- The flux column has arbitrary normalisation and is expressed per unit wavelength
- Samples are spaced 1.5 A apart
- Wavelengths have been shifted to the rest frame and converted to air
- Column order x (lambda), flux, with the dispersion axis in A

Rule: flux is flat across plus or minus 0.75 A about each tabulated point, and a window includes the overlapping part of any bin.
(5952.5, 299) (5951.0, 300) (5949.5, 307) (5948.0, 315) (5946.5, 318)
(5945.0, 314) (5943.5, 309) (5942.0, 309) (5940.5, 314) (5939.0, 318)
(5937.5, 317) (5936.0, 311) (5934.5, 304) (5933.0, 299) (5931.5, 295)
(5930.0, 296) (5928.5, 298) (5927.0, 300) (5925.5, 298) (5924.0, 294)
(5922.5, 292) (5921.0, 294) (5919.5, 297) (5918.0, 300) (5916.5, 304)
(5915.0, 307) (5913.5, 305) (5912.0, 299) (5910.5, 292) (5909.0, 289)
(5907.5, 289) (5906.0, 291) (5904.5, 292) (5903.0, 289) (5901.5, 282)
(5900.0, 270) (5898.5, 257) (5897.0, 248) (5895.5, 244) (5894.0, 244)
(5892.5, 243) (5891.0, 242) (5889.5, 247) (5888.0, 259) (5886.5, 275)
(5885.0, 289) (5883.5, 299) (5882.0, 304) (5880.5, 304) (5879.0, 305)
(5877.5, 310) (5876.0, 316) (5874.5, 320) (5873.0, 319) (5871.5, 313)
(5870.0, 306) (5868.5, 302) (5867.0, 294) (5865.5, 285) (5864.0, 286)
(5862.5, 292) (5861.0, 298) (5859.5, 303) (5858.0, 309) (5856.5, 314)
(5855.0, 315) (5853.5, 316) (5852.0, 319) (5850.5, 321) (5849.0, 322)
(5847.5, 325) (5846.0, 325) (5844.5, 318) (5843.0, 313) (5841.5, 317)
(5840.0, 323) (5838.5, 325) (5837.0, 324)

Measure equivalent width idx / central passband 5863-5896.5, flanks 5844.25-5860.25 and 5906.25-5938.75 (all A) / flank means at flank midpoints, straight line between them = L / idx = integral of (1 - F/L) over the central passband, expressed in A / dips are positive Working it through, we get 2.6 A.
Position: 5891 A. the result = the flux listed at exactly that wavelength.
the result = 242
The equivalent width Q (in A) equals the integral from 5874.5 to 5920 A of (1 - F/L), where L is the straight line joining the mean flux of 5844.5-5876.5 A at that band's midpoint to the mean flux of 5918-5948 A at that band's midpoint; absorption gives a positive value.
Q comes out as 3.5 A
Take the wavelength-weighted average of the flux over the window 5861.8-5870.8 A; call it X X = 294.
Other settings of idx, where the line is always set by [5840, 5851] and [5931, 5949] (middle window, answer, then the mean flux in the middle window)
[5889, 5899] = 2.2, 246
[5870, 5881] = 0.2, 312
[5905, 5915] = 0.6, 295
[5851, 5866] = 0.7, 304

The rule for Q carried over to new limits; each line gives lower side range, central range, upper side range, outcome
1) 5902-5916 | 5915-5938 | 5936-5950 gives 0.33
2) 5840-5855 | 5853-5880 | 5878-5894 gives -0.73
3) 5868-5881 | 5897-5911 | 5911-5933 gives 1.00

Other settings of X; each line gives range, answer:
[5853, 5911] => 288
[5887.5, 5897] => 246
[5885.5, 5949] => 290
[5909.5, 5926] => 298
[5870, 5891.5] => 294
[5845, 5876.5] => 310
